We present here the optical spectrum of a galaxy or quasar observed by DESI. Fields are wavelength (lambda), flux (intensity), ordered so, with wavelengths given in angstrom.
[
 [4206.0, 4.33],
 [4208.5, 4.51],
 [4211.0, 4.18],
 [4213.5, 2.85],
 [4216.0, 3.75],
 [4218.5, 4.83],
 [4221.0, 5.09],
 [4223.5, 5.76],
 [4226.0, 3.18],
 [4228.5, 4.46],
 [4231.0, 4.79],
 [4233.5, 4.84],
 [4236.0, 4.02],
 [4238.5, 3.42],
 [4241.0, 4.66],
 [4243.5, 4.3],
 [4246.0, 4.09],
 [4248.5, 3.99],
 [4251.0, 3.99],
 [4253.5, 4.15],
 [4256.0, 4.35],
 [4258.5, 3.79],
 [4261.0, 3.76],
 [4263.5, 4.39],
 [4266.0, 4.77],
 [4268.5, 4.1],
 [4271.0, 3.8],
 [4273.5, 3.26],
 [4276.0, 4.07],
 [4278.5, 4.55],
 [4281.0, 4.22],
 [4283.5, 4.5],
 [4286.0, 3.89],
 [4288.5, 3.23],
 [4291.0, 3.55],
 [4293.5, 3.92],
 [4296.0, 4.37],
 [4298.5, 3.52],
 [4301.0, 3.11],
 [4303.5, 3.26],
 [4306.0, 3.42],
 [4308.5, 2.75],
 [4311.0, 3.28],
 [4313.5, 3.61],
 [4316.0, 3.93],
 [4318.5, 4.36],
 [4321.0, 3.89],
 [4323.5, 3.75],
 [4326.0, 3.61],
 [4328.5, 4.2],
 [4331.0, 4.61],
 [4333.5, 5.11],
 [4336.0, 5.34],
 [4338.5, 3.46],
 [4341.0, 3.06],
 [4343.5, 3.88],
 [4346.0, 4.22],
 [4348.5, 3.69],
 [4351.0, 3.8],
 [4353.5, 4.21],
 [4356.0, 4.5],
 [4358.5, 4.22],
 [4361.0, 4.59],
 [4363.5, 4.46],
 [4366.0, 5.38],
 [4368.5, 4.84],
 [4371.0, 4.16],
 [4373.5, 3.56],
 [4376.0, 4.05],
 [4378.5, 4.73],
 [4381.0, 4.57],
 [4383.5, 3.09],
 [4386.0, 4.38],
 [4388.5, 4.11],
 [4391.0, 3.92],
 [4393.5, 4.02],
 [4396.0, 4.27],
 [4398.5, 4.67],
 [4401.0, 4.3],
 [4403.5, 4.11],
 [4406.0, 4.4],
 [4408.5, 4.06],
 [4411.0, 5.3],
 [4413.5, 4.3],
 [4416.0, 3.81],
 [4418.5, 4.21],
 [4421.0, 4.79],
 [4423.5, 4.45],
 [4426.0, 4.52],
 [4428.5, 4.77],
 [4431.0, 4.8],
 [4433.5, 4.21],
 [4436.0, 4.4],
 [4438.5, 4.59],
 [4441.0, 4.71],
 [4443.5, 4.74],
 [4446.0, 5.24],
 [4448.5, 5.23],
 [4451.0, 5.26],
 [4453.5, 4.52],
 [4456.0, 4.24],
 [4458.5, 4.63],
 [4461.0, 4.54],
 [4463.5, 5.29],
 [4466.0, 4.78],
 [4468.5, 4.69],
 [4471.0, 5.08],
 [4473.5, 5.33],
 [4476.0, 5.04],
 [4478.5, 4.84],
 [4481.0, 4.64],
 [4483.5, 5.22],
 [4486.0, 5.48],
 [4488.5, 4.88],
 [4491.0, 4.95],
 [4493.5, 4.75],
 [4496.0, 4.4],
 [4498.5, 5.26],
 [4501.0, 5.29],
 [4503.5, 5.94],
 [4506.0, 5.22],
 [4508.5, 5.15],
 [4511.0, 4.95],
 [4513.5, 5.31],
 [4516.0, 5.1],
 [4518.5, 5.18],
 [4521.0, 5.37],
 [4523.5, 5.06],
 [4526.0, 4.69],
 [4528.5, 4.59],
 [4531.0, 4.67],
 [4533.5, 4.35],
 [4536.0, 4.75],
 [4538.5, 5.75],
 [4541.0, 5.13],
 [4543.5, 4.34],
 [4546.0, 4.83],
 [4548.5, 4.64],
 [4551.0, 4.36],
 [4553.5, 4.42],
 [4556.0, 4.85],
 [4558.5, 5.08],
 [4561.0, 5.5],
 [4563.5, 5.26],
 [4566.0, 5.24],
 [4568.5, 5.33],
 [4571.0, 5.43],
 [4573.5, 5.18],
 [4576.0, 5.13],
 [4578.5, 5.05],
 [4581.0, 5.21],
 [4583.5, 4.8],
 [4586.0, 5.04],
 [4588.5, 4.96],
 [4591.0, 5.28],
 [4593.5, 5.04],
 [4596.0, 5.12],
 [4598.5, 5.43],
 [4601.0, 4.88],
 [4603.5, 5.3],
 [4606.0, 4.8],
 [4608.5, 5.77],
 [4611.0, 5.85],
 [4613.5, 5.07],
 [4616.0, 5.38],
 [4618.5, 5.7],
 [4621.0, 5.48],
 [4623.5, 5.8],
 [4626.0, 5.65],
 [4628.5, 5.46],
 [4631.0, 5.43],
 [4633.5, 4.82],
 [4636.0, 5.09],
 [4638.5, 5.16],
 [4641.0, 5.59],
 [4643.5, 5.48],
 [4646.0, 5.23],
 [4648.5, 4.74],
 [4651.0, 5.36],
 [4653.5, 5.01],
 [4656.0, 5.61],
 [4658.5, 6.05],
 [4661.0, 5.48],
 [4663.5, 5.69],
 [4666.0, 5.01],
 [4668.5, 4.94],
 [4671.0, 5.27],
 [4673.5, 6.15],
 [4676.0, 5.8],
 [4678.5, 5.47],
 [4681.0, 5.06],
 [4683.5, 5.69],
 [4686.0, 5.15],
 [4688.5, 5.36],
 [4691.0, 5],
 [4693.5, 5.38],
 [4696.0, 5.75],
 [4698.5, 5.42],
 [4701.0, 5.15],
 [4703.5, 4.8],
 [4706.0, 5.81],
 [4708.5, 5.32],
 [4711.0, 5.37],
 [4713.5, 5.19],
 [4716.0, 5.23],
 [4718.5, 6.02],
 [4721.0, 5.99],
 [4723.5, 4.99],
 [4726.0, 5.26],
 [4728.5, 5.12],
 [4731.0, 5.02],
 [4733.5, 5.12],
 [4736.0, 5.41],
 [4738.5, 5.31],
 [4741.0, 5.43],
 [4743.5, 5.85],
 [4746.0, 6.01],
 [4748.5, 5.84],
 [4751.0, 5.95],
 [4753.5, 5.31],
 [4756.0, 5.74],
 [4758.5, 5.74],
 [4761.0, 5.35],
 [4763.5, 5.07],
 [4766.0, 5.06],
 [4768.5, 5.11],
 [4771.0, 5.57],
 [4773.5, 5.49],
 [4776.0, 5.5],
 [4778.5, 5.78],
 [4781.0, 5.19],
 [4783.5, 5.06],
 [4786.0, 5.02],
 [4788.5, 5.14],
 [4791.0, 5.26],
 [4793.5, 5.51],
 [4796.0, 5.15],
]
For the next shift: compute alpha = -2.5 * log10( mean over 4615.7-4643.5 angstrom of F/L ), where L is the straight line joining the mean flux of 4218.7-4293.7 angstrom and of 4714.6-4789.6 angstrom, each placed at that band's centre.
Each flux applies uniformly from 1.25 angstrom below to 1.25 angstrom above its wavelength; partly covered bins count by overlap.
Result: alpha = -0.06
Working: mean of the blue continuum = 4.18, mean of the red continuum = 5.42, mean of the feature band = 5.42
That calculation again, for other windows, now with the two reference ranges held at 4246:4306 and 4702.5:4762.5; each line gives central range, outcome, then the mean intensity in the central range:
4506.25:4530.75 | -0.06 mag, 5.04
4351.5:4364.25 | -0.04 mag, 4.36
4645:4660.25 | -0.03 mag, 5.34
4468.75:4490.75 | -0.10 mag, 5.04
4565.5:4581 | -0.06 mag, 5.22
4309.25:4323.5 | 0.08 mag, 3.77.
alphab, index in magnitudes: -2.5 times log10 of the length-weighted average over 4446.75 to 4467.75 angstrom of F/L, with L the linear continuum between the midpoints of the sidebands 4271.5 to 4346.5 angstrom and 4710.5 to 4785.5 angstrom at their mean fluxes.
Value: -0.10 mag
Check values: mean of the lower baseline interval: 3.86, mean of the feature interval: 4.82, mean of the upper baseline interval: 5.43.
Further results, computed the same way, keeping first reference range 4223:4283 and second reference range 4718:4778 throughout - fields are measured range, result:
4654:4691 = -0.04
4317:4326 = 0.11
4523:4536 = 0.05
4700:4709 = 0.02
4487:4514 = -0.06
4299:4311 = 0.33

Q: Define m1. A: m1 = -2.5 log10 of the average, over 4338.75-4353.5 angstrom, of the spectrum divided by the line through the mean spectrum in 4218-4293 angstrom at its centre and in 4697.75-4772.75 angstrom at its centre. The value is 0.177 mag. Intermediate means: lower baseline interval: 4.18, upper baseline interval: 5.42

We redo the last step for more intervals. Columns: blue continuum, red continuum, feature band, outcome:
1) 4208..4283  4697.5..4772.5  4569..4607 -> -0.01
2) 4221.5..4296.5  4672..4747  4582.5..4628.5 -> -0.04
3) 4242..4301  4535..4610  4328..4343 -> -0.01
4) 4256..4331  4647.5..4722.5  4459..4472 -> -0.08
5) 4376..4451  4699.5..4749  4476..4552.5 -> -0.05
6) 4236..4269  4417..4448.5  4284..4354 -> 0.13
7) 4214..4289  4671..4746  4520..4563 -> 0.03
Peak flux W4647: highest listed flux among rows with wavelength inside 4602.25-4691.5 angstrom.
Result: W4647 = 6.15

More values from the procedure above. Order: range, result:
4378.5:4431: 5.3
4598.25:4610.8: 5.77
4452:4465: 5.29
